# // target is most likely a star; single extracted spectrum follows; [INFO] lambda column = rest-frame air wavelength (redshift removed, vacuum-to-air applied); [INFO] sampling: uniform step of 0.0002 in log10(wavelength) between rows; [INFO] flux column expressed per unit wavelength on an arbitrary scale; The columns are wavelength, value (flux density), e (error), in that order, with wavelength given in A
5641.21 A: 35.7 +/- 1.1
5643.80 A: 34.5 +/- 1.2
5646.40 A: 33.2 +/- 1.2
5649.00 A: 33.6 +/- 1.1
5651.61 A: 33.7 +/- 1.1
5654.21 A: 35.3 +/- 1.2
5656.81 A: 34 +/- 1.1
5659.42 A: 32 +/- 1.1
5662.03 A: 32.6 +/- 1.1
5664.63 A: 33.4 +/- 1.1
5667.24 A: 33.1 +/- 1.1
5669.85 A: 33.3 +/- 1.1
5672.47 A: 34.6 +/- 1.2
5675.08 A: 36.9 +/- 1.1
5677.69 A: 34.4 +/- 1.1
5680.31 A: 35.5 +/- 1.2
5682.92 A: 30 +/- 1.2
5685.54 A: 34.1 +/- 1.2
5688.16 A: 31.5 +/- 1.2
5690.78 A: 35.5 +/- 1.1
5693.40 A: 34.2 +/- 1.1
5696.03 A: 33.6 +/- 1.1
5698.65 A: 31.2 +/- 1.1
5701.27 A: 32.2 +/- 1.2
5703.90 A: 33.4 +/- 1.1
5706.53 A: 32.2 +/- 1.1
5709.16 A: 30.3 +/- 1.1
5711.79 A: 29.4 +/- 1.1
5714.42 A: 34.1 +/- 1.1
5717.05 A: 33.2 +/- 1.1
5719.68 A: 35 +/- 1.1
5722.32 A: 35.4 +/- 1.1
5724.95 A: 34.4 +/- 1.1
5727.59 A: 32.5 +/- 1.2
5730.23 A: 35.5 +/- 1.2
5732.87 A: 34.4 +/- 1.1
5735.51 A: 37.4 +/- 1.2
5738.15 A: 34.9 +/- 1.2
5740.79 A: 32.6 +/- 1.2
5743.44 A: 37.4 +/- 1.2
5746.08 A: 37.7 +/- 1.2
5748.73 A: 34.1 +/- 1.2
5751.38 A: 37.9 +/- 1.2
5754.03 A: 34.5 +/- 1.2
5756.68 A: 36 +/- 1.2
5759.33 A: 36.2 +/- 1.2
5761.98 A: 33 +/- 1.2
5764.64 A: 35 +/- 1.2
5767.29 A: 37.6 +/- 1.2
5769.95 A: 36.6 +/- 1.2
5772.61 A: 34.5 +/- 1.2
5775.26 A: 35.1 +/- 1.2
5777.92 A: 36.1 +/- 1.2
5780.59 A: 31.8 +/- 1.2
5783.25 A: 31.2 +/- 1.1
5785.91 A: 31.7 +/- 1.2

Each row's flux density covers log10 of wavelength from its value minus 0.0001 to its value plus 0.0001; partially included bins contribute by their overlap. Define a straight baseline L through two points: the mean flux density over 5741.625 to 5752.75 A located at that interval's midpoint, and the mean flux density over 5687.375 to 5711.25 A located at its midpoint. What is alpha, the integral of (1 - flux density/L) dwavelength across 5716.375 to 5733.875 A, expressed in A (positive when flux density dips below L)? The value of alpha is 0.2 A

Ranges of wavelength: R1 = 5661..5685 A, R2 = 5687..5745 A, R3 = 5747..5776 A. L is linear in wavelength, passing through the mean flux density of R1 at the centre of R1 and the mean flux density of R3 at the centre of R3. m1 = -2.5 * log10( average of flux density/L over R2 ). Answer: 0.03 mag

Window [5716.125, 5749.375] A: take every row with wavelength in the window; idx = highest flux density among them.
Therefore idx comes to 37.7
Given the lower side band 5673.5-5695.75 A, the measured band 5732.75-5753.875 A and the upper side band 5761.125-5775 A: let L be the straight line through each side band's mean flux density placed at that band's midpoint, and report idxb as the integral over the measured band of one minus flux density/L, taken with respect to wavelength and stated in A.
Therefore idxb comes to -0.49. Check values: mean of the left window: 34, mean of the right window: 35.4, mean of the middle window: 35.8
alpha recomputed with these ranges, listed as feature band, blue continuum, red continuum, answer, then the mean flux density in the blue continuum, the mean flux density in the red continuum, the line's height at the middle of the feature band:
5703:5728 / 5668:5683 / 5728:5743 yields 1.3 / 34.4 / 34.9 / 34.8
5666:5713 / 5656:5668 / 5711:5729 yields 0.2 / 33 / 33.6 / 33.3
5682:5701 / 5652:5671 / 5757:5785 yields 0.5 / 33.4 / 34.7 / 33.8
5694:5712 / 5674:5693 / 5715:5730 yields 1.1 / 34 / 34.2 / 34.1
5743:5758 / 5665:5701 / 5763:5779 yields -0.4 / 33.6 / 35.8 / 35.3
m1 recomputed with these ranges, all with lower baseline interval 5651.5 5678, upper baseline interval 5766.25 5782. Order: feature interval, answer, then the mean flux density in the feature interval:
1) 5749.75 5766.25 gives -0.01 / 35.4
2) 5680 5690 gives 0.05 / 32.7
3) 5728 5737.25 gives -0.02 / 35.4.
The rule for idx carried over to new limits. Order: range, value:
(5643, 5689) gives 36.9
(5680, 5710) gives 35.5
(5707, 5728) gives 35.4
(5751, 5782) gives 37.9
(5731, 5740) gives 37.4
